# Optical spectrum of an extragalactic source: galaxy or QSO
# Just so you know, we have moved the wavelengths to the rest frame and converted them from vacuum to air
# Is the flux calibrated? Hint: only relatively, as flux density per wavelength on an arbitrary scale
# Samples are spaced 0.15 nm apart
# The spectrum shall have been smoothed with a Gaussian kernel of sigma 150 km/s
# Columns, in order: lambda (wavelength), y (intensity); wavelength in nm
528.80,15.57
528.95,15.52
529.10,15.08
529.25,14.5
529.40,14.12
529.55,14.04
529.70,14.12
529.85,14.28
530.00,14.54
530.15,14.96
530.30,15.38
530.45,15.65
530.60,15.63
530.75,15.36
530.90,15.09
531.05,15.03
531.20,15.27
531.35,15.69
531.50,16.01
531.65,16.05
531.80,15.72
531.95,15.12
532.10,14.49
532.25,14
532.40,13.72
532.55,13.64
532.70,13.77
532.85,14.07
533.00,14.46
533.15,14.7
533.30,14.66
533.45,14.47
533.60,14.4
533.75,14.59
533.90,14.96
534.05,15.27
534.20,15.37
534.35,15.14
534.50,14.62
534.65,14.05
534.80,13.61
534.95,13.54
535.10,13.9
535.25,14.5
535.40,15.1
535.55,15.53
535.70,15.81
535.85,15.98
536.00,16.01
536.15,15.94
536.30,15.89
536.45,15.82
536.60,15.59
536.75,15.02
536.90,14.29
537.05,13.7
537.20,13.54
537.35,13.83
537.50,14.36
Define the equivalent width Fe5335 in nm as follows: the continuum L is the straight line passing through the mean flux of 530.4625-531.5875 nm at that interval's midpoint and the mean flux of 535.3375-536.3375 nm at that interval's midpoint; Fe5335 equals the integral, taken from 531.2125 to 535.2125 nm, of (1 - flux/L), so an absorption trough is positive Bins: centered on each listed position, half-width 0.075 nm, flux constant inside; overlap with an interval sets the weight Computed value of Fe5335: 0.248 nm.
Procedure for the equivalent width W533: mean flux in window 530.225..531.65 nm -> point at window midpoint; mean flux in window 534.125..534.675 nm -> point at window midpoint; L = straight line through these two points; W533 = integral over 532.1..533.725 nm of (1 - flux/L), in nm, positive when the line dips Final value 0.10 nm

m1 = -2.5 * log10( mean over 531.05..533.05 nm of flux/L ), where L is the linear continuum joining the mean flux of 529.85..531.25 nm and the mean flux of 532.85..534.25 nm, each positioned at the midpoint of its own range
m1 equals 0.01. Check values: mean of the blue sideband 15.2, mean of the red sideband 14.7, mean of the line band 14.8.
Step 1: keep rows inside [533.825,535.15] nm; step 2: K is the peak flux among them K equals 15.37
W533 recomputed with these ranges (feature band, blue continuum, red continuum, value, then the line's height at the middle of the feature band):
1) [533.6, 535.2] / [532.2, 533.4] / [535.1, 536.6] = 0.04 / 14.9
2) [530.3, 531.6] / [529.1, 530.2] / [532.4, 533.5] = -0.10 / 14.3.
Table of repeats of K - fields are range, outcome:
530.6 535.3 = 16.05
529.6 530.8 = 15.65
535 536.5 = 16.01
